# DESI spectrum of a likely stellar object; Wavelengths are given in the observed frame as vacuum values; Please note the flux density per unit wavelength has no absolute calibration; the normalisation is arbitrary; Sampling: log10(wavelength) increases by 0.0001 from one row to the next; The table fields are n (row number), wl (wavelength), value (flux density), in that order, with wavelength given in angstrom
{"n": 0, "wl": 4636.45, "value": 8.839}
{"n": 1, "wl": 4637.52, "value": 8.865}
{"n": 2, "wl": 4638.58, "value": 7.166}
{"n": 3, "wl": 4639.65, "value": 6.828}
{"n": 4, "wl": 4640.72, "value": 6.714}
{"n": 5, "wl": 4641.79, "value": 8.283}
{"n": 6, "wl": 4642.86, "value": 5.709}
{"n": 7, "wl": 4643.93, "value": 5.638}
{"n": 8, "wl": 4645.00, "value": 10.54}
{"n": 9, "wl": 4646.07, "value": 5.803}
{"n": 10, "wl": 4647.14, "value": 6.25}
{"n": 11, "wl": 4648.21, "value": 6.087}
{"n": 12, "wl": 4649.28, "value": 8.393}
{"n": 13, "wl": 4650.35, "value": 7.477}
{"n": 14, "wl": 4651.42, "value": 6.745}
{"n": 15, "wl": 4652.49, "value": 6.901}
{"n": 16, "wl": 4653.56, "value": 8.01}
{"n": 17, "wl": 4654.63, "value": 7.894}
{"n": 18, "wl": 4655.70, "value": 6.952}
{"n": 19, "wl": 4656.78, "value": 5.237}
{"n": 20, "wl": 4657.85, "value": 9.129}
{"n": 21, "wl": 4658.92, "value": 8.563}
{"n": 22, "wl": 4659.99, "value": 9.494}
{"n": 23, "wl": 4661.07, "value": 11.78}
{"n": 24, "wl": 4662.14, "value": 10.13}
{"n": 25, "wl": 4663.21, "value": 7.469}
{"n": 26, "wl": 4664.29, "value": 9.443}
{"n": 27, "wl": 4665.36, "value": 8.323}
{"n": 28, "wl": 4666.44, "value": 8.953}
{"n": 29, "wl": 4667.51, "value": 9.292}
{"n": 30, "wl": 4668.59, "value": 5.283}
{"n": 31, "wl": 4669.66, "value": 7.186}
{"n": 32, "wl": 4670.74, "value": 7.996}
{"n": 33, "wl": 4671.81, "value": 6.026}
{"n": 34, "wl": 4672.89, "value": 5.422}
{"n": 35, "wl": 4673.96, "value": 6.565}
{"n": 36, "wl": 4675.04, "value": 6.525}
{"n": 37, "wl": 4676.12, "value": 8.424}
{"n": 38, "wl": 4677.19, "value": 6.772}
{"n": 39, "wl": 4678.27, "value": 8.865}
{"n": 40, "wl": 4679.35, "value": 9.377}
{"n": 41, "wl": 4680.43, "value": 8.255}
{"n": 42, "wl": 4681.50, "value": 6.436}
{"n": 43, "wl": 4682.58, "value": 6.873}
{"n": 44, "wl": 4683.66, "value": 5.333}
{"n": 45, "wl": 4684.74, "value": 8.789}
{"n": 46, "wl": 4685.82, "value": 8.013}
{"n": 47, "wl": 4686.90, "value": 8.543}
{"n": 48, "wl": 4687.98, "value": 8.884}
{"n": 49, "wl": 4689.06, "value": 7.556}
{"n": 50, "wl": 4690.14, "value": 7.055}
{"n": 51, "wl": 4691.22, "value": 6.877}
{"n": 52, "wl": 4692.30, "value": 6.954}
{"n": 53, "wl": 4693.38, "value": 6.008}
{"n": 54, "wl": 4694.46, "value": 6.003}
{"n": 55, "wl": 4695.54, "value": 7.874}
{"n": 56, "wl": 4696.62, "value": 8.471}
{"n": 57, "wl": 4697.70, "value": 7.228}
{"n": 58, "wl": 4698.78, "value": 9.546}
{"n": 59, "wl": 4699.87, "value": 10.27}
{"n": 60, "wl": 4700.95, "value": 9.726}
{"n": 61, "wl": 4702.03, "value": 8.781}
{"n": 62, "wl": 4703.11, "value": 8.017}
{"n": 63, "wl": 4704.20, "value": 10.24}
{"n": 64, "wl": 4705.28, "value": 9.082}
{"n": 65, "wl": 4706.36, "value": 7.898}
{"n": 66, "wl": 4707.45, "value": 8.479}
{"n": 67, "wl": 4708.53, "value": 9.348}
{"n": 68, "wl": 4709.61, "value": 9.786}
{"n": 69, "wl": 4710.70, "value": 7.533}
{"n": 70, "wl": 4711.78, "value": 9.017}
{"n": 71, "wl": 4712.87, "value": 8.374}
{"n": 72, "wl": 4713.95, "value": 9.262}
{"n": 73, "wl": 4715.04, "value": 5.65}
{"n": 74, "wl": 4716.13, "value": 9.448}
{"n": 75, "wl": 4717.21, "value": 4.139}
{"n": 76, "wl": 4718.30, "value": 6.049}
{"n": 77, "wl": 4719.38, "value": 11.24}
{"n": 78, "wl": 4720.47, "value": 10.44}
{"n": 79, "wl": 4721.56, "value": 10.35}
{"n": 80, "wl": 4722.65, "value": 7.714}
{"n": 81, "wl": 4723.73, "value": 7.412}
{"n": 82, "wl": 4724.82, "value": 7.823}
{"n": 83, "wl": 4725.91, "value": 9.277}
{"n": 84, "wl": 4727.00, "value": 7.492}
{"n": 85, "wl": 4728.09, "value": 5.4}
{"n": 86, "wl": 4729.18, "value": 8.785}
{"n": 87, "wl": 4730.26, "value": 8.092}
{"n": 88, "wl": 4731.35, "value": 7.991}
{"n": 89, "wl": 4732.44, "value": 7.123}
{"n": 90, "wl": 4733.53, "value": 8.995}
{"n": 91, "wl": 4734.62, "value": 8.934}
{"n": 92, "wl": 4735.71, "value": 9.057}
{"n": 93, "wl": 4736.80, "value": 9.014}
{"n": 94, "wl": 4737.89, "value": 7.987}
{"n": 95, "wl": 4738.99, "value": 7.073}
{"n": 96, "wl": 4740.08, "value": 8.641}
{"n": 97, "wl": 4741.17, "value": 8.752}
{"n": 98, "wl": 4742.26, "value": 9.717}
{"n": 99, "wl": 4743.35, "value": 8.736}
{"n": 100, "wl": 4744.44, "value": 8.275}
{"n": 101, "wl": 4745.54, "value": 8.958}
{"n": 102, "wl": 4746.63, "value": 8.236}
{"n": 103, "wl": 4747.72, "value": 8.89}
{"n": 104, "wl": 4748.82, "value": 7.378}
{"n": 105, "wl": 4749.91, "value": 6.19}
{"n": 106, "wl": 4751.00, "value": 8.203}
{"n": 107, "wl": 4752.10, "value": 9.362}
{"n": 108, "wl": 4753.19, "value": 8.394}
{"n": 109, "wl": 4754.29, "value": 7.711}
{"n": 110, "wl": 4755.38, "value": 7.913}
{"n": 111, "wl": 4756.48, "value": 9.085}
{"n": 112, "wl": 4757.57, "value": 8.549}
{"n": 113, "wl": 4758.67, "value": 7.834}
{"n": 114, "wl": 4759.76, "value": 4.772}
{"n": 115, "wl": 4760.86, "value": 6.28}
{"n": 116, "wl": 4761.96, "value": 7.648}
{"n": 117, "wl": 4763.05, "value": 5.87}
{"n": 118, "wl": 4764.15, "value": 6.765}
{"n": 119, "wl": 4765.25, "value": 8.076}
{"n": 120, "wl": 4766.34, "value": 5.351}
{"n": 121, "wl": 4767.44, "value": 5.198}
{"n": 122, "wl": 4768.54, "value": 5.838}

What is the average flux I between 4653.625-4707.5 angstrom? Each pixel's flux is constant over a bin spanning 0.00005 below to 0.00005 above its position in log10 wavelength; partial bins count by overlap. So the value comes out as 7.96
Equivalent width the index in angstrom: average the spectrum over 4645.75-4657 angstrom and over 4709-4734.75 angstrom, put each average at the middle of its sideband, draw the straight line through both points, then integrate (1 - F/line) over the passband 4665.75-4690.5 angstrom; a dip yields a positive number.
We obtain -0.30 angstrom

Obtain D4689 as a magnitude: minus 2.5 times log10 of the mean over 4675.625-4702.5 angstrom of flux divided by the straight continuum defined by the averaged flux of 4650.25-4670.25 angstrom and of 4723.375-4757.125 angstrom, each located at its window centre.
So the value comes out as 0.04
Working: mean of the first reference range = 8.13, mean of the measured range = 7.87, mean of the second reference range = 8.23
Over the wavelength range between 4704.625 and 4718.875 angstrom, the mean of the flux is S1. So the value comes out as 8.04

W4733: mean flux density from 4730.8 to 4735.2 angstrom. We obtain 8.27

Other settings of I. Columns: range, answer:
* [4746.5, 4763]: 7.69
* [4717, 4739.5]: 8.17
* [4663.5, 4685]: 7.49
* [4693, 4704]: 8.29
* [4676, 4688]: 7.82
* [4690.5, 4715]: 8.34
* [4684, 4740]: 8.21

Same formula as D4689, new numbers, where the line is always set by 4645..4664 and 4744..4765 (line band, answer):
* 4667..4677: 0.13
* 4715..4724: -0.06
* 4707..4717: -0.08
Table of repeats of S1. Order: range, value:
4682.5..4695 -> 7.25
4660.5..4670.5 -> 8.63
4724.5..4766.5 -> 7.94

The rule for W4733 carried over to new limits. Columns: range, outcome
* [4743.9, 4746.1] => 8.6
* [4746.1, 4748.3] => 8.54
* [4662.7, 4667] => 8.55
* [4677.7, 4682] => 8.24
